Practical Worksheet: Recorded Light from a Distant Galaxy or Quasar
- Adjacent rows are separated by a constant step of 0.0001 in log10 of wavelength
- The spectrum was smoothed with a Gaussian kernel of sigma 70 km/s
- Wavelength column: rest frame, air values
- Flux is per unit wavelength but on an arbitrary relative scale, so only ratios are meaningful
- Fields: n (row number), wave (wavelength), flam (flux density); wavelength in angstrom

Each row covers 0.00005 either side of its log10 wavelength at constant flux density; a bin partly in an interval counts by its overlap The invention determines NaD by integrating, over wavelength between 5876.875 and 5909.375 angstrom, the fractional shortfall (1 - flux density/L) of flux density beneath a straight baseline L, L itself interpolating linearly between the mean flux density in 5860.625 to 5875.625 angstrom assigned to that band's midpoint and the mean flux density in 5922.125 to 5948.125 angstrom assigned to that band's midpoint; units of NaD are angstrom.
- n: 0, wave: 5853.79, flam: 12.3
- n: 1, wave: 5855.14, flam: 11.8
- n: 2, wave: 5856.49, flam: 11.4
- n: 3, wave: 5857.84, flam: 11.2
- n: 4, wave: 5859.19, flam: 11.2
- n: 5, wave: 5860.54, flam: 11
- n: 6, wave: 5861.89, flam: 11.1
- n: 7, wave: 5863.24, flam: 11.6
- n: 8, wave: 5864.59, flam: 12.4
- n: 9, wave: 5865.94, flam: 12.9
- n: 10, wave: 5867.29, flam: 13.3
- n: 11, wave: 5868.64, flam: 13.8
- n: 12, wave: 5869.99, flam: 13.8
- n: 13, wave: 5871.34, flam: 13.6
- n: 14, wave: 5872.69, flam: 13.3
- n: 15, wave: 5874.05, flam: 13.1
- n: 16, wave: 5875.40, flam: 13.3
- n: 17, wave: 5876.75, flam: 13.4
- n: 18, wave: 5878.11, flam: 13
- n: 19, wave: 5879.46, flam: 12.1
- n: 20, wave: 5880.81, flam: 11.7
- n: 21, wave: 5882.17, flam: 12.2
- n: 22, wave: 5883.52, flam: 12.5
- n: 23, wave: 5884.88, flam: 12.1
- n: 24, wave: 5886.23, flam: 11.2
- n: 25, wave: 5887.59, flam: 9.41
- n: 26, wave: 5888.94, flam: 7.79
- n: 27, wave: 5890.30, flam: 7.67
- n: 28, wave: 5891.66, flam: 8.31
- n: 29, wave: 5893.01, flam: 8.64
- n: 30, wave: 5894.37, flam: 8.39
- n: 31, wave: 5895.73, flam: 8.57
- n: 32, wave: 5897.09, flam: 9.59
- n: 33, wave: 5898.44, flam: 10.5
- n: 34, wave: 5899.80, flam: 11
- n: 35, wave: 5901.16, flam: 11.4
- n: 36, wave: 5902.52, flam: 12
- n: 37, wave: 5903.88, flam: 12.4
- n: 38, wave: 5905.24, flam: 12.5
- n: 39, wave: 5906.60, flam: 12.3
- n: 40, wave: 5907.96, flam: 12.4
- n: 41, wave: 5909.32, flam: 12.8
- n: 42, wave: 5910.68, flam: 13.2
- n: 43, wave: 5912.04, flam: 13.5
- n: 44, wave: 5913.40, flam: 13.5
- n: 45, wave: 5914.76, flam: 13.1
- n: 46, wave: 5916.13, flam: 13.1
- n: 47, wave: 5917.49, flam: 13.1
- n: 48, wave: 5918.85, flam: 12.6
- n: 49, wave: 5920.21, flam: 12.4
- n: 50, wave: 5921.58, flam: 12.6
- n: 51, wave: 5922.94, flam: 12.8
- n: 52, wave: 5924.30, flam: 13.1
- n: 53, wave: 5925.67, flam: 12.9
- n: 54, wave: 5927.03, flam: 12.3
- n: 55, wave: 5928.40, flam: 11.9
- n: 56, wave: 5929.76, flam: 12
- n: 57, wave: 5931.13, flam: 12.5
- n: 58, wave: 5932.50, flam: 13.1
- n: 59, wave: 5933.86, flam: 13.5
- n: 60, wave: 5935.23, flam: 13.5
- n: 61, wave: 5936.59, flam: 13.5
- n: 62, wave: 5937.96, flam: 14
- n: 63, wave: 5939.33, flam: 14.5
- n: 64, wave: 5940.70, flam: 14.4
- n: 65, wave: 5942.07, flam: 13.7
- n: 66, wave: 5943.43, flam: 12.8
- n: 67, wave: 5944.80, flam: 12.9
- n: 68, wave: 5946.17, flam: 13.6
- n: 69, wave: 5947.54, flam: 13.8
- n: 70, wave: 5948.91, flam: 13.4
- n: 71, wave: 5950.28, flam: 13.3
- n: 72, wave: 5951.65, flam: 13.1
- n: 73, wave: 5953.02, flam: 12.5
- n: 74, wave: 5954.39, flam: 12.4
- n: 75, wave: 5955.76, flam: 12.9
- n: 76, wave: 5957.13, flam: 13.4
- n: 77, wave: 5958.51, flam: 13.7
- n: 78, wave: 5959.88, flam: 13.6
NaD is 5.30 angstrom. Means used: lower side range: 12.8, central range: 10.9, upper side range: 13.2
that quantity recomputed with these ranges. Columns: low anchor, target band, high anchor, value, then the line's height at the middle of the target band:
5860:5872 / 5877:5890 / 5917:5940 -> 1.5 angstrom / 12.7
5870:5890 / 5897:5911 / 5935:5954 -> 0.8 angstrom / 12.6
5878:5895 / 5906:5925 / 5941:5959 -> -2.1 angstrom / 11.6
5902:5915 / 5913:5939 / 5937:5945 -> 0.7 angstrom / 13.3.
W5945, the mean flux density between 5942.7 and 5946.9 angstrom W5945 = 13.1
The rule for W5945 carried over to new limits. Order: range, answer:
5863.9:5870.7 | 13.3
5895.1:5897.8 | 9.13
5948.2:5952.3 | 13.3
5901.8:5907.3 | 12.3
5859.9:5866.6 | 11.8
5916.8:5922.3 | 12.7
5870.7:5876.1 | 13.3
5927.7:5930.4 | 12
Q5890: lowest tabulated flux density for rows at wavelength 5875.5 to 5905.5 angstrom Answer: 7.67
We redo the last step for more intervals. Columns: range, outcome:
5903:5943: 11.9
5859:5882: 11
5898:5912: 10.5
